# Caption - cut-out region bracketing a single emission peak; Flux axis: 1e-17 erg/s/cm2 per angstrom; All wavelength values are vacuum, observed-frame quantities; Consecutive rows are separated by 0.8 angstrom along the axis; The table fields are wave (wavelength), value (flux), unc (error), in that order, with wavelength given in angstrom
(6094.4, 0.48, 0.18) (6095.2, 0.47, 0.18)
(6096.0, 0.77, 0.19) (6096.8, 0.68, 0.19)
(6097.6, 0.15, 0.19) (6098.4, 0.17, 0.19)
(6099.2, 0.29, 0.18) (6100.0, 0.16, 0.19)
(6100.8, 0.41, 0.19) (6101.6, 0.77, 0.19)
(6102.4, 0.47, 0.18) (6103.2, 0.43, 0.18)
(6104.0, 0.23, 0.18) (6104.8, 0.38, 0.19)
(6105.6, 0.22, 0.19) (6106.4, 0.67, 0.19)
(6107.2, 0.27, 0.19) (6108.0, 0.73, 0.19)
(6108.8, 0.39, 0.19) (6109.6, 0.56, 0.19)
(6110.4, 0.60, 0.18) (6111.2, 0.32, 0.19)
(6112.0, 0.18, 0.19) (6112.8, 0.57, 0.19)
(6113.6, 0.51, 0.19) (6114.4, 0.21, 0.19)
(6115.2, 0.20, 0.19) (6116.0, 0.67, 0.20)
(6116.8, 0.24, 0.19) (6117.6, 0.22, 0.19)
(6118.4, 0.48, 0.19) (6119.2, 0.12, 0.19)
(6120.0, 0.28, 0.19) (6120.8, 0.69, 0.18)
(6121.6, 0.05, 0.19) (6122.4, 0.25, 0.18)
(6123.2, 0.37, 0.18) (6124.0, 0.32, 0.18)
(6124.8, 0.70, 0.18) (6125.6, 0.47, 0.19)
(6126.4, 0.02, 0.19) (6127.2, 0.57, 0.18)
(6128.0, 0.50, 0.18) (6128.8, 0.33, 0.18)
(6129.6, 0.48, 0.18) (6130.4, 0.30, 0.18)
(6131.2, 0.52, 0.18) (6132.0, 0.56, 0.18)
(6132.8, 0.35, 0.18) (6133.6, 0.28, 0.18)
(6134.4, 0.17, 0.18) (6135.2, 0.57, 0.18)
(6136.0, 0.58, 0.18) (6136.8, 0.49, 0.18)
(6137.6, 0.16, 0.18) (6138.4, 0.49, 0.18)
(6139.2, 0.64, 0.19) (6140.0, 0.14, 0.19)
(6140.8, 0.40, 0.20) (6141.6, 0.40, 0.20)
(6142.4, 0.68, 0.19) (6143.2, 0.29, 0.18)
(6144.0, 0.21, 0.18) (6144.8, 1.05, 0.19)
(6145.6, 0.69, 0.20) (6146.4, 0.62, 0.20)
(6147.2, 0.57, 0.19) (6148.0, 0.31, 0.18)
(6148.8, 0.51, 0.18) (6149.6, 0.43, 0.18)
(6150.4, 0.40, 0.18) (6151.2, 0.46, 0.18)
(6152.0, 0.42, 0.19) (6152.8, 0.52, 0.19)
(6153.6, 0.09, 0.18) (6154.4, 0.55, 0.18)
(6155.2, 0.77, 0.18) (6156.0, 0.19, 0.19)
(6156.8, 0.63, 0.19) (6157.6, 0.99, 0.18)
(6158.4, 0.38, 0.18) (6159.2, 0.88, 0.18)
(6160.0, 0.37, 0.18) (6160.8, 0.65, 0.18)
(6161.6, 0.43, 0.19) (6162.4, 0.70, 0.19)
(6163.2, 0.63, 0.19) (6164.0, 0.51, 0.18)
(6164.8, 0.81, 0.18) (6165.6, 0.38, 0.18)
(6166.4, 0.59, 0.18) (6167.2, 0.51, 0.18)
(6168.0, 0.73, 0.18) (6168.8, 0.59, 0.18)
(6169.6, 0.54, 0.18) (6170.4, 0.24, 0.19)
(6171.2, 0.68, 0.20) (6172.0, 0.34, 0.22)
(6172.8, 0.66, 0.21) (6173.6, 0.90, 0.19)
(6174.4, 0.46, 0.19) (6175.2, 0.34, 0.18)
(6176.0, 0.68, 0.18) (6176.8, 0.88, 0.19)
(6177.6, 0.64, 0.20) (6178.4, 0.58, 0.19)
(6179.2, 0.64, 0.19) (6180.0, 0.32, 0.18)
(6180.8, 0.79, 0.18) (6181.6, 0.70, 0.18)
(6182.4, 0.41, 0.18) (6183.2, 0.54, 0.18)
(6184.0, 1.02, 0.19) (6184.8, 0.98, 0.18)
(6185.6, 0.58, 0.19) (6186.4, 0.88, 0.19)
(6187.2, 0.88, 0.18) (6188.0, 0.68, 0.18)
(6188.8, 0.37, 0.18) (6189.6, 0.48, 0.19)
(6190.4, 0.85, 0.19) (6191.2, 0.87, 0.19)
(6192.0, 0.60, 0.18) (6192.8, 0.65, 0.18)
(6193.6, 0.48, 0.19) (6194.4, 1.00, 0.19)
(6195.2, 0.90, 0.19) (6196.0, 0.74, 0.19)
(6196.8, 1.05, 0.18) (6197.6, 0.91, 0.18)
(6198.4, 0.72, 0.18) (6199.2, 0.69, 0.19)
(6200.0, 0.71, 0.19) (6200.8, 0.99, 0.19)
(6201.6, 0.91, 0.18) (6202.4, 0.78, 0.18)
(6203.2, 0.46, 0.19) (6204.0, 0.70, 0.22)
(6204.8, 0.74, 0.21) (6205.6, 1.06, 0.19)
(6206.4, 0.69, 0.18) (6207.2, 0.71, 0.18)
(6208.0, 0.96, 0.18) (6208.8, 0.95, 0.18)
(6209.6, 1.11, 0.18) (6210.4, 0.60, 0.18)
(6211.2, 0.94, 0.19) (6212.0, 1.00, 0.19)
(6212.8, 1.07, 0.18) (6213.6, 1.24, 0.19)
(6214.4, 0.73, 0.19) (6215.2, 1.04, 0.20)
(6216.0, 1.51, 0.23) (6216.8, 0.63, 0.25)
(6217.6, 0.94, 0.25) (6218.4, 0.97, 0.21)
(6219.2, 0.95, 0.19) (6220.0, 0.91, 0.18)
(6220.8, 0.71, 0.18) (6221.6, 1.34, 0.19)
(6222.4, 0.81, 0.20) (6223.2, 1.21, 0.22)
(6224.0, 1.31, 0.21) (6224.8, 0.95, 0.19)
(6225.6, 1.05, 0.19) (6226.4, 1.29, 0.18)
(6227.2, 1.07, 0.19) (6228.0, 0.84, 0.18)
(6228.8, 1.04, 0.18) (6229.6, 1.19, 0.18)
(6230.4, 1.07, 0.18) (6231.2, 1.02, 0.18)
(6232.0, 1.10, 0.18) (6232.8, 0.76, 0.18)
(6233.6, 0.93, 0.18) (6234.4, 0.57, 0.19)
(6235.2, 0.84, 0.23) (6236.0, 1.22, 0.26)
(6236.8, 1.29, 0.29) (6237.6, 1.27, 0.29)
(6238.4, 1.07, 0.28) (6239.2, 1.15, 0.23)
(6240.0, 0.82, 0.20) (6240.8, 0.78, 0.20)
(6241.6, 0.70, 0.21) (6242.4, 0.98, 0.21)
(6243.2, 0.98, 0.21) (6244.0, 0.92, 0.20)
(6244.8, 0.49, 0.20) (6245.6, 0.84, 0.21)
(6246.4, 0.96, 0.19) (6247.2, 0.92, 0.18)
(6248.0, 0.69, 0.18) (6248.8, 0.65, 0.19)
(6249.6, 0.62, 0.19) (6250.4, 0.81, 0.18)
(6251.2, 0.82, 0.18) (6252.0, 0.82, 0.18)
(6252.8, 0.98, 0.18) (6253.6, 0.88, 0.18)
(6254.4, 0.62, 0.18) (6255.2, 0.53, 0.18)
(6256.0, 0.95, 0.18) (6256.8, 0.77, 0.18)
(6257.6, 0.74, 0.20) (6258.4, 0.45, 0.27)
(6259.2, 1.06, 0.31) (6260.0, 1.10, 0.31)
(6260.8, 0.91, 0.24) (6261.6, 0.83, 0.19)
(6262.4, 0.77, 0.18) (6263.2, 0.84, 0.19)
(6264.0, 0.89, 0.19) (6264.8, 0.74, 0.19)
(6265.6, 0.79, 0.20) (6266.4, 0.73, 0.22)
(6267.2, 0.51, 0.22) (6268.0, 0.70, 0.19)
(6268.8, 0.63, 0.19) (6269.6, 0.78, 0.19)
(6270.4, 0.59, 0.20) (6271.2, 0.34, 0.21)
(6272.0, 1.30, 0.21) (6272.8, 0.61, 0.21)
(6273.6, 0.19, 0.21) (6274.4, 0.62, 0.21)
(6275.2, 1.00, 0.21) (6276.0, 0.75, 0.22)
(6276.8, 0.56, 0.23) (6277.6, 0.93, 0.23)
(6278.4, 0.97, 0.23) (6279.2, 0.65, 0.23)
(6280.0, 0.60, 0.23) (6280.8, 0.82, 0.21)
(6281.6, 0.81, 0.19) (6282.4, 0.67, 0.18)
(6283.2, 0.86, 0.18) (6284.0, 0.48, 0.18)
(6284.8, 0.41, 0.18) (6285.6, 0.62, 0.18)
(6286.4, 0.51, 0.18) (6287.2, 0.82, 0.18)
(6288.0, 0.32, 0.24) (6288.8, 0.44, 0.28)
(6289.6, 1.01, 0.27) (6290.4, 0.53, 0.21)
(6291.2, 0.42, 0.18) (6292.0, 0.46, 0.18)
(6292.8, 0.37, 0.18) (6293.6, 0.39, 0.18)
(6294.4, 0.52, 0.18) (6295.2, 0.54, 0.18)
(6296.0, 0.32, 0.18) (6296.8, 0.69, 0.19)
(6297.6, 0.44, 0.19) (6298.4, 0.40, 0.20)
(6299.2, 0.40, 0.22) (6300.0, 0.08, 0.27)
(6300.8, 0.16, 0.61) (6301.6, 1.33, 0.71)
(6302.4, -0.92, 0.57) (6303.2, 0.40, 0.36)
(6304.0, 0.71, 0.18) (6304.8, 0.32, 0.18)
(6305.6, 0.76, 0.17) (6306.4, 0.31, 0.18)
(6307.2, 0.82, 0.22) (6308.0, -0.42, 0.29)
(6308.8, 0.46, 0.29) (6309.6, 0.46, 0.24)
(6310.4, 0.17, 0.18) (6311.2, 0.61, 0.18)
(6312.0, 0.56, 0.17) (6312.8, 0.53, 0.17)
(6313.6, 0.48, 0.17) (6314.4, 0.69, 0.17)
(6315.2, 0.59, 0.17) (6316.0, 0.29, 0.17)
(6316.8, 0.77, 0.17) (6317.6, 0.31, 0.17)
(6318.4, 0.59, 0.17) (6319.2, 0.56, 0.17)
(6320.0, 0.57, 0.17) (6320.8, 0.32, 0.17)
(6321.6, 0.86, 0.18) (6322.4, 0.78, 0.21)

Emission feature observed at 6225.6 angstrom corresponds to C IV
